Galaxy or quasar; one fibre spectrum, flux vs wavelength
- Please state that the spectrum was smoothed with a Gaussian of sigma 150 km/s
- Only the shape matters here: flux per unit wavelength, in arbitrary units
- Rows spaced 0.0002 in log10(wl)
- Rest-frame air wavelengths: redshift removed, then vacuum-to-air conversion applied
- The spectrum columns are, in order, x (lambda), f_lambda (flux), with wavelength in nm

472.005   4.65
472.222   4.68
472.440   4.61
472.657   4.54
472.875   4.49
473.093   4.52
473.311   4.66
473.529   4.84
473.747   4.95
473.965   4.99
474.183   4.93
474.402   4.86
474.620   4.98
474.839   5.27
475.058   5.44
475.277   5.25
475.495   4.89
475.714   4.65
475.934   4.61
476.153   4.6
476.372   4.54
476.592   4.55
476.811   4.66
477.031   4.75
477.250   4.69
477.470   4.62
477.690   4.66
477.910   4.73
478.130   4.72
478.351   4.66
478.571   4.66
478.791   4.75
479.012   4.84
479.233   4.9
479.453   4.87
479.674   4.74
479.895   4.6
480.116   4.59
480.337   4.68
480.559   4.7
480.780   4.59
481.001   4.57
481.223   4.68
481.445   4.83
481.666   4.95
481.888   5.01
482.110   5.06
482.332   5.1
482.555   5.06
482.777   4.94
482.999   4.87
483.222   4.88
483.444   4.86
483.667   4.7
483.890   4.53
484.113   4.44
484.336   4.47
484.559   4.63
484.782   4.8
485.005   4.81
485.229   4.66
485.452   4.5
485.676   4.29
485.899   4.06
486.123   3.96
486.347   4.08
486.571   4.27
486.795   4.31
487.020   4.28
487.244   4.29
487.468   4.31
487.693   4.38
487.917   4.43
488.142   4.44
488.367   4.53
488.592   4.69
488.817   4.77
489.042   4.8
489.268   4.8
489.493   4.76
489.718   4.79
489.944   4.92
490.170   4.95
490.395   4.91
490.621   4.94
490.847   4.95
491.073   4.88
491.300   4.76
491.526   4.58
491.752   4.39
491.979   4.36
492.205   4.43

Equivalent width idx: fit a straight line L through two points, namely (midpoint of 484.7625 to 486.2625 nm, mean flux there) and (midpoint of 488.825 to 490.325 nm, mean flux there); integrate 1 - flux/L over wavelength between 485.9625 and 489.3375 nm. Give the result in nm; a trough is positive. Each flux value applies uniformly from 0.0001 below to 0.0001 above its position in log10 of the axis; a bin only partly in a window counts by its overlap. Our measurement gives 0.16 nm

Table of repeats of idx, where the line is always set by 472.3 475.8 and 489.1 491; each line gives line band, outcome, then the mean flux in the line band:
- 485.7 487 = 0.19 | 4.16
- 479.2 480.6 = 0.04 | 4.72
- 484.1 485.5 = 0.07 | 4.64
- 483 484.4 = 0.06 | 4.67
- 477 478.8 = 0.07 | 4.69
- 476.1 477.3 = 0.06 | 4.63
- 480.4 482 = 0.04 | 4.76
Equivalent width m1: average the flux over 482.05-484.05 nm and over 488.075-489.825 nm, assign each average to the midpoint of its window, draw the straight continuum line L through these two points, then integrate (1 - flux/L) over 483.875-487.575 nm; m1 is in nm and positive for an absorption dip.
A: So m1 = 0.31 nm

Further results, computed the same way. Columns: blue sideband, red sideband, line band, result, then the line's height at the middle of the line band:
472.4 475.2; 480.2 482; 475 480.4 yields 0.07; 4.8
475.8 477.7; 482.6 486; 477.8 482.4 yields -0.13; 4.63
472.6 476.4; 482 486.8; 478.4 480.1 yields -0.01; 4.73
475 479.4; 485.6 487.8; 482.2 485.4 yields -0.28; 4.38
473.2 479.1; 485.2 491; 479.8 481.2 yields 0.03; 4.71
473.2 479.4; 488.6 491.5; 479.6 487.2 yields 0.31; 4.82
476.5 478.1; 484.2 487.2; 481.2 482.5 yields -0.13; 4.52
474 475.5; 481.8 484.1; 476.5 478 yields 0.11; 5.03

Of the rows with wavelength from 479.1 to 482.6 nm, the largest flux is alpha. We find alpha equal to 5.1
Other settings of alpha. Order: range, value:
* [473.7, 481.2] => 5.44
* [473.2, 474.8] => 4.99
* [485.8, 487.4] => 4.31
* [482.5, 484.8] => 5.06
